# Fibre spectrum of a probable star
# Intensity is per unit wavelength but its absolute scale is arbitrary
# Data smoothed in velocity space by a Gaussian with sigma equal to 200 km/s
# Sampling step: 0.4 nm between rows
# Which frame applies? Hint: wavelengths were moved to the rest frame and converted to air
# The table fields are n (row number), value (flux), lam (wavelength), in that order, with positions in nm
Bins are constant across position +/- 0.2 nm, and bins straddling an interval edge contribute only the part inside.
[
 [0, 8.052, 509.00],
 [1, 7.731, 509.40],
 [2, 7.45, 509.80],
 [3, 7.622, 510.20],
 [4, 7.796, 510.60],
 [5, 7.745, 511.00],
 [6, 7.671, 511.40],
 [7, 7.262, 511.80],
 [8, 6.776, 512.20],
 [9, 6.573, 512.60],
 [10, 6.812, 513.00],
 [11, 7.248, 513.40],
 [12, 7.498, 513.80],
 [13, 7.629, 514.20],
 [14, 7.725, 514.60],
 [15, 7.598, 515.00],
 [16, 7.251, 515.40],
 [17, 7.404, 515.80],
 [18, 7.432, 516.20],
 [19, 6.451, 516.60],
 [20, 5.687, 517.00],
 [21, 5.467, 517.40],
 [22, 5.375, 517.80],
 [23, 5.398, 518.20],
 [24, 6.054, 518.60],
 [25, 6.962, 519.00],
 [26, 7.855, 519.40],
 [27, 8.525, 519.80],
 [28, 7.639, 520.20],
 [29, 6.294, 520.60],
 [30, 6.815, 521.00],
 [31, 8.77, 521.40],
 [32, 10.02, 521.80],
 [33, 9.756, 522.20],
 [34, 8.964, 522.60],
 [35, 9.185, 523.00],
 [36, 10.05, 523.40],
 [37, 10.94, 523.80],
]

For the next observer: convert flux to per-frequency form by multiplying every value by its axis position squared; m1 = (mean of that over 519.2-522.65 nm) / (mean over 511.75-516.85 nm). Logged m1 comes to 1.2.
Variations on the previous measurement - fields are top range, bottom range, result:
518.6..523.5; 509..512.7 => 1.15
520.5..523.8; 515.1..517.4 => 1.35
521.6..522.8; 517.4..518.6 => 1.77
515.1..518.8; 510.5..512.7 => 0.88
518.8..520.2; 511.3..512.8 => 1.14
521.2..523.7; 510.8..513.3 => 1.39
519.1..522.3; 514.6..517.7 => 1.22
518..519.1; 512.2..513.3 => 0.92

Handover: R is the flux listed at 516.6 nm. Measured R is 6.451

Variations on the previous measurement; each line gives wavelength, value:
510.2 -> 7.622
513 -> 6.812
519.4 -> 7.855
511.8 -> 7.262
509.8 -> 7.45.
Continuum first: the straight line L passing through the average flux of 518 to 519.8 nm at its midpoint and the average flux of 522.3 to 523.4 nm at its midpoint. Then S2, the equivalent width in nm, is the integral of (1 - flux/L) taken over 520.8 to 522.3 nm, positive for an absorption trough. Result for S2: -0.05 nm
